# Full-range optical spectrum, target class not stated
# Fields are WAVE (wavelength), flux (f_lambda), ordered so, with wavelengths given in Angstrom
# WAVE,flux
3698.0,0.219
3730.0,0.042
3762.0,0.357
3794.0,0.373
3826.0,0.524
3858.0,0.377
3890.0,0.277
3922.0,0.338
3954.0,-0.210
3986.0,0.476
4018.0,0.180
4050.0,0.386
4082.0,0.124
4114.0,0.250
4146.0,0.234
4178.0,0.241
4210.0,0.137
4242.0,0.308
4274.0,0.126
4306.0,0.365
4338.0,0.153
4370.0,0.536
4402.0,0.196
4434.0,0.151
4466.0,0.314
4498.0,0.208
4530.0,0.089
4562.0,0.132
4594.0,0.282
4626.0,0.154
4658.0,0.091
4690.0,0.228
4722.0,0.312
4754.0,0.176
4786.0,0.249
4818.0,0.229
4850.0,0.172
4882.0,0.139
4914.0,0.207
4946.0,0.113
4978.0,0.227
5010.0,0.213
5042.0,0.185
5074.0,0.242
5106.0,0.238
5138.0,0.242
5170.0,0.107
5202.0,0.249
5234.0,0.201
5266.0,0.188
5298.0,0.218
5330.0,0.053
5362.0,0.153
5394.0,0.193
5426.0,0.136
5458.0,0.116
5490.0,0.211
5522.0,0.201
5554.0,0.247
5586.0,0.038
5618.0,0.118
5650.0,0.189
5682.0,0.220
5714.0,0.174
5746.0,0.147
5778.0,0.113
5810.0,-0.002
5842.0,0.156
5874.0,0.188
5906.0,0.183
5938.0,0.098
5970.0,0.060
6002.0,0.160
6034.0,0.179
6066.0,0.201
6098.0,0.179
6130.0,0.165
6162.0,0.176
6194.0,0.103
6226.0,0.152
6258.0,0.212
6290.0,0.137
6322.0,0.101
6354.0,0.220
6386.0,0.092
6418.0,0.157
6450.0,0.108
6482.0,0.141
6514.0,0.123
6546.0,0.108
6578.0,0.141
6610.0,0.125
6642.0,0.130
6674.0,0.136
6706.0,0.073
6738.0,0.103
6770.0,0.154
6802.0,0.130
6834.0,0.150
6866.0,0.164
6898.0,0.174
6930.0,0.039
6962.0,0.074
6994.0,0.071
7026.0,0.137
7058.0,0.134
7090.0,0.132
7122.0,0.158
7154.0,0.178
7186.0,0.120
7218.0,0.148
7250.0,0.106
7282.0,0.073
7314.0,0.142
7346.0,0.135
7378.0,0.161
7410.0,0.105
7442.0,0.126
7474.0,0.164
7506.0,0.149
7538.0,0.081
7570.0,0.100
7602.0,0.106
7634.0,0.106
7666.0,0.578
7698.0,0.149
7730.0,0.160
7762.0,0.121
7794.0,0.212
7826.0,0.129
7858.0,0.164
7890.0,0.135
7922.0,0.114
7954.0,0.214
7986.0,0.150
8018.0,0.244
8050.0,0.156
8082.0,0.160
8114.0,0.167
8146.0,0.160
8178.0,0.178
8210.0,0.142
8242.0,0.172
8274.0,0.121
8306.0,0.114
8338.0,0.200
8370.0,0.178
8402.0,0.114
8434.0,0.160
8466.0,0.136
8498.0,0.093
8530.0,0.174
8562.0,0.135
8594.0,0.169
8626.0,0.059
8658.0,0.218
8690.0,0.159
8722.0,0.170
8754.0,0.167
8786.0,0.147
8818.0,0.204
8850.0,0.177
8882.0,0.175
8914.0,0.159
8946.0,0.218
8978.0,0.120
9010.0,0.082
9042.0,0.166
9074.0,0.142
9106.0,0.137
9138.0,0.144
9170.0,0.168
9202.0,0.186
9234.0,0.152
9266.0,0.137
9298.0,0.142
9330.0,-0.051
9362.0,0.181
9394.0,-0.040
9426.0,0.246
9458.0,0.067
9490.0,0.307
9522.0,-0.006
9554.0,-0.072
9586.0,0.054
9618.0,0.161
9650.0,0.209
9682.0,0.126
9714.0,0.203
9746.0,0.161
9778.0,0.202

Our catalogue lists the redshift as 1.06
